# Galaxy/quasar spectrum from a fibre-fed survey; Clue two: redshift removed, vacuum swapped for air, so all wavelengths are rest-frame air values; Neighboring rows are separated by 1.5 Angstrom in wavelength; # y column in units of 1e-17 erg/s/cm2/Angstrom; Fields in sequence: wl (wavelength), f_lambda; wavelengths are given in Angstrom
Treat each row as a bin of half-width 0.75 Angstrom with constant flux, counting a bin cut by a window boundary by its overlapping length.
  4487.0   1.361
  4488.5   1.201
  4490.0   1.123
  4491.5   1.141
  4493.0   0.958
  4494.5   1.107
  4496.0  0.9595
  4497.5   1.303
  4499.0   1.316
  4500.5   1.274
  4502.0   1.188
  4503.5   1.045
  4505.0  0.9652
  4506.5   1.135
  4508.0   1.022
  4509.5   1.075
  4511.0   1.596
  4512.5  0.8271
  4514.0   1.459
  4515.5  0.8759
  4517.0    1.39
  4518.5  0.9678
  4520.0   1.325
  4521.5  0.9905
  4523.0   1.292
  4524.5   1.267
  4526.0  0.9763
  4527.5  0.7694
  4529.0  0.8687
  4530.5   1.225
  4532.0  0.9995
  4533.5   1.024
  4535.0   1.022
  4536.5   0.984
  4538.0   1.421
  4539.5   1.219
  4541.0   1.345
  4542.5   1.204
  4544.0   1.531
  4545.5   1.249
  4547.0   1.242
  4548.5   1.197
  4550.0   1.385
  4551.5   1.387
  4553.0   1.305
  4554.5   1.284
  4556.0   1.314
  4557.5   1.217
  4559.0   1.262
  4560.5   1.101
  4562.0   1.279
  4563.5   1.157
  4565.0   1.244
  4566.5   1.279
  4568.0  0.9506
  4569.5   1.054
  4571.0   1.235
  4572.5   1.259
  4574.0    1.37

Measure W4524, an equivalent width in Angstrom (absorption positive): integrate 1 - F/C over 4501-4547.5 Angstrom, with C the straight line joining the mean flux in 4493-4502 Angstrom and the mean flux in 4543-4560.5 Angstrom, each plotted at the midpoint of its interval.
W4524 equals 3.3 Angstrom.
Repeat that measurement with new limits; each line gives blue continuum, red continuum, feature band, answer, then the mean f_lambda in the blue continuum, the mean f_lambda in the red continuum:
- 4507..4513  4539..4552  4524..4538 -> 2.35 Angstrom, 1.14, 1.31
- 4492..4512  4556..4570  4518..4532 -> 1.03 Angstrom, 1.15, 1.18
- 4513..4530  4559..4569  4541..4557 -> -2.25 Angstrom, 1.11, 1.17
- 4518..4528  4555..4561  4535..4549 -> -1.02 Angstrom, 1.09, 1.23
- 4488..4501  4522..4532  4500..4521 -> -0.85 Angstrom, 1.15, 1.06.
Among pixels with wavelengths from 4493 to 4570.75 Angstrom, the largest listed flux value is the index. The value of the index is 1.596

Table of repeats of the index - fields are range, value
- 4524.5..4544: 1.531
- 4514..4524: 1.459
